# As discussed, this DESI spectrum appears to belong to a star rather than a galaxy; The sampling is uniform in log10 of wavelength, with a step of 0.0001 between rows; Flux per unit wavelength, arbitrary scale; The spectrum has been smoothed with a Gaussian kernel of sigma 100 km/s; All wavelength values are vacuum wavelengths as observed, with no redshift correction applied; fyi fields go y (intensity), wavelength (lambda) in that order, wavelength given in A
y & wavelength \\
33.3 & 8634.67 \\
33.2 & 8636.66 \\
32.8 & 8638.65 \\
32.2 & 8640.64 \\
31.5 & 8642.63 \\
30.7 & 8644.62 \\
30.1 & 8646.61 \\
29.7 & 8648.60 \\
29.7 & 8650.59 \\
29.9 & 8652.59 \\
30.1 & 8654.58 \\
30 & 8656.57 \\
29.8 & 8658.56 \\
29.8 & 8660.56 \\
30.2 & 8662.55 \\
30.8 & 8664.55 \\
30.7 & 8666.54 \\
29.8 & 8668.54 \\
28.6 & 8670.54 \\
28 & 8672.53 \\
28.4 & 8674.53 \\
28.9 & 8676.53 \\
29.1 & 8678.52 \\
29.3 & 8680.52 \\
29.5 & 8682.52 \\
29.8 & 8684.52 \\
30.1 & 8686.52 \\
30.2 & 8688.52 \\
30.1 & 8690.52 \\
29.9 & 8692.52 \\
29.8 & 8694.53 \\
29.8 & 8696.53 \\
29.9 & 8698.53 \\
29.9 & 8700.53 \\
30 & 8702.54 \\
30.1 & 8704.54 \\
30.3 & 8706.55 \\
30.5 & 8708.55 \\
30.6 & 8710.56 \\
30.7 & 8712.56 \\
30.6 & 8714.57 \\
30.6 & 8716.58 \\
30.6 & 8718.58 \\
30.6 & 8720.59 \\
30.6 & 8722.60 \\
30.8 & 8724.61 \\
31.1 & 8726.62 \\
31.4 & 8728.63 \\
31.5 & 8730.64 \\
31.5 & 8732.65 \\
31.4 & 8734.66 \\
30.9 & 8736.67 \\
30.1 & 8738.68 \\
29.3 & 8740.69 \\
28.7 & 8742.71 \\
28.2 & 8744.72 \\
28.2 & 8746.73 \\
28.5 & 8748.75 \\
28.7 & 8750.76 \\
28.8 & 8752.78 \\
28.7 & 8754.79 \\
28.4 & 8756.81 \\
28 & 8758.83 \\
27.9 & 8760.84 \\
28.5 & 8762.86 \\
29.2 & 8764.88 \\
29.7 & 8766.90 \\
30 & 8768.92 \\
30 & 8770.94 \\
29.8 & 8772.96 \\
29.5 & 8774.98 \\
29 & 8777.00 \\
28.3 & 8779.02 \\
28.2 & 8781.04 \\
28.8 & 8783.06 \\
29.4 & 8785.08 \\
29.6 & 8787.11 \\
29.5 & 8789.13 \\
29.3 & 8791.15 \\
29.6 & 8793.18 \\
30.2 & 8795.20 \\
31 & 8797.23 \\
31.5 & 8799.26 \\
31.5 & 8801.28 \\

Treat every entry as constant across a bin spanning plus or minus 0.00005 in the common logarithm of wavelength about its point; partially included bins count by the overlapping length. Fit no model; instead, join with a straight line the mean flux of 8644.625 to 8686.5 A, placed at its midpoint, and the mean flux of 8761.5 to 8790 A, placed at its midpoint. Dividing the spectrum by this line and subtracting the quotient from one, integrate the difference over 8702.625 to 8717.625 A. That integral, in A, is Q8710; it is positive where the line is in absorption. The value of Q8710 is -0.5 A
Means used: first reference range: 29.6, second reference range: 29.2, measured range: 30.5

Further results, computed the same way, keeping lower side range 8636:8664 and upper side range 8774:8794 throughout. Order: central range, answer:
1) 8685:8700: 0.1 A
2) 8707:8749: -0.8 A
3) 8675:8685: 0.4 A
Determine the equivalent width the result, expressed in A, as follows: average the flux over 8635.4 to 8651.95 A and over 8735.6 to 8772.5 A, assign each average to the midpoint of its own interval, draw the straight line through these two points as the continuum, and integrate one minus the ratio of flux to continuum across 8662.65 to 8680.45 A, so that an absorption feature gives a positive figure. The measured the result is 0.8 A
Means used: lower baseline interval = 31.2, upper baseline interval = 29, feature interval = 29.3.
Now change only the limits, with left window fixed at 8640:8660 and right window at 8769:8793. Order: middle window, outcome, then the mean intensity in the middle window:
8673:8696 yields 0.4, 29.5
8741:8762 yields 0.8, 28.4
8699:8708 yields -0.1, 30.1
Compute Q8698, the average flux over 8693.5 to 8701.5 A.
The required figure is 29.8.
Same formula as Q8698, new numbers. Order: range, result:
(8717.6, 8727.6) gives 30.7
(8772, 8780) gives 29.2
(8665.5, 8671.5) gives 29.7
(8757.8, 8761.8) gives 28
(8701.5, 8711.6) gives 30.3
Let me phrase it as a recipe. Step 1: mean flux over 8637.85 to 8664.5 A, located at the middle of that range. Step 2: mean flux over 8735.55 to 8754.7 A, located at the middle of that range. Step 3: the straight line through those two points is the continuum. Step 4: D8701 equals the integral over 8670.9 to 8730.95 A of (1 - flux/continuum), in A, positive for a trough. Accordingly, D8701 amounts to -0.7 A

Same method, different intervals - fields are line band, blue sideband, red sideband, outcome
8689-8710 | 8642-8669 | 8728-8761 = -0.2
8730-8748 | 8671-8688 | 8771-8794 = -0.5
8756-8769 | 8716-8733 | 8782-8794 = 0.5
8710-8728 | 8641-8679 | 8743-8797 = -0.8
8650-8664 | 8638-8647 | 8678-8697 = 0.4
